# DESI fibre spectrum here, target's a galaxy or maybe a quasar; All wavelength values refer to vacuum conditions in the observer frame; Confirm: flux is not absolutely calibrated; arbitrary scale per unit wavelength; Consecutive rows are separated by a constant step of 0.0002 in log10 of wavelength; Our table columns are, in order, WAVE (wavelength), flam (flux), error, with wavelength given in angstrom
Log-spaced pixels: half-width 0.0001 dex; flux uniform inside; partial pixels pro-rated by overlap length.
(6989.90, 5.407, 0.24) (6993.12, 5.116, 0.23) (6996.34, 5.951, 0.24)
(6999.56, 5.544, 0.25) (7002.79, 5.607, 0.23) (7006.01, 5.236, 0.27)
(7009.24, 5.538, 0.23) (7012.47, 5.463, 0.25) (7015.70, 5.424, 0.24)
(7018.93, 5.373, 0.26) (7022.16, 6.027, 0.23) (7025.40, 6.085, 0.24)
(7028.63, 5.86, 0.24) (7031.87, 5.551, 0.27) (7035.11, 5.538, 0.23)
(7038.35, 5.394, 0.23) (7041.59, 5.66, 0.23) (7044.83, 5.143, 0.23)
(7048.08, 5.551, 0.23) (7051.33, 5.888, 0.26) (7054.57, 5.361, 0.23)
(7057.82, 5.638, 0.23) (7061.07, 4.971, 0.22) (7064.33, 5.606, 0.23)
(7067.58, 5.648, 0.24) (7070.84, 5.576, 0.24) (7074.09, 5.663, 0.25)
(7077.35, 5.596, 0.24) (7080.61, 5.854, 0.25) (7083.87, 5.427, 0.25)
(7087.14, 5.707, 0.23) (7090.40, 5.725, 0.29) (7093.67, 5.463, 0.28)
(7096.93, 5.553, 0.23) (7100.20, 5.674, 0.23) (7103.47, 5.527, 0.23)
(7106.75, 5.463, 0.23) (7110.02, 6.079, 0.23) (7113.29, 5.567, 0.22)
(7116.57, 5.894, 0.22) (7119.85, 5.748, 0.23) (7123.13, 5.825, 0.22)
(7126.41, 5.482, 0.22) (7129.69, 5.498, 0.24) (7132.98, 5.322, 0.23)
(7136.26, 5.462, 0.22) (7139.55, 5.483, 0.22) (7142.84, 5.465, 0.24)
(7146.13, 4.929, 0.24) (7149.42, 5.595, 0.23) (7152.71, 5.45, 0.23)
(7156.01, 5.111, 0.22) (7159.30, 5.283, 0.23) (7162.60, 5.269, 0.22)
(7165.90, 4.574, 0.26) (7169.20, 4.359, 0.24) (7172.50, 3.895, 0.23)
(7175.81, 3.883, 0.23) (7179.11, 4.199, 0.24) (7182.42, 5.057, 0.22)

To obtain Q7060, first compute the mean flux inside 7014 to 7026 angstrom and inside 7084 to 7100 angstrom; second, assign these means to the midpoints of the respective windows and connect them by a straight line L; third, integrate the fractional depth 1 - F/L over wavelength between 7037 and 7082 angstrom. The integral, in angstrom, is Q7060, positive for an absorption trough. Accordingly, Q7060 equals 0.8 angstrom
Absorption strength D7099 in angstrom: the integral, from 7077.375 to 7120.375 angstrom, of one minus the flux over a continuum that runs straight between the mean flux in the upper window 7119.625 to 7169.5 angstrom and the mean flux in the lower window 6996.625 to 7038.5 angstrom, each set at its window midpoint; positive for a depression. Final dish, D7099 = -1.9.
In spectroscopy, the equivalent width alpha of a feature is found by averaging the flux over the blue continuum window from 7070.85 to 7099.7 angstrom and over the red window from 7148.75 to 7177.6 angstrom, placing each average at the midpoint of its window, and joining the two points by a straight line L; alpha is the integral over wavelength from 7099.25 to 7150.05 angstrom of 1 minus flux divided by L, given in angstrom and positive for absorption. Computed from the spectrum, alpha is -3.5 angstrom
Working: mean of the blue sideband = 5.62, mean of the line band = 5.56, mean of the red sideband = 4.8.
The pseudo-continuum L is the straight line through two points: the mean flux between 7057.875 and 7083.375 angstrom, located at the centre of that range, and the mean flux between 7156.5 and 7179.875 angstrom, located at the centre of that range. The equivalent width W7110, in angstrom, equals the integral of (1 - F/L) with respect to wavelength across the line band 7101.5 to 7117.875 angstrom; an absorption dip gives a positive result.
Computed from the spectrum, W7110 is -1.76 angstrom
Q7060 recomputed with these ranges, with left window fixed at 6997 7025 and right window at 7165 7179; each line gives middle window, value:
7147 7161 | -3.3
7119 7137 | -4.0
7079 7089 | -1.5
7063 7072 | -1.0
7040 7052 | -0.6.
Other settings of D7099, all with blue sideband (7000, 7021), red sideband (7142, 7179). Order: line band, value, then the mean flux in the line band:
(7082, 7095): -1.13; 5.59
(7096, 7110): -1.46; 5.61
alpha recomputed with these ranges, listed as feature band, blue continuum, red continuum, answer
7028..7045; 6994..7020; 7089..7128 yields 0.1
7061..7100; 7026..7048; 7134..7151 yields -0.8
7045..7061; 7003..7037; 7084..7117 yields 0.3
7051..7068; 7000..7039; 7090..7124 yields 0.5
